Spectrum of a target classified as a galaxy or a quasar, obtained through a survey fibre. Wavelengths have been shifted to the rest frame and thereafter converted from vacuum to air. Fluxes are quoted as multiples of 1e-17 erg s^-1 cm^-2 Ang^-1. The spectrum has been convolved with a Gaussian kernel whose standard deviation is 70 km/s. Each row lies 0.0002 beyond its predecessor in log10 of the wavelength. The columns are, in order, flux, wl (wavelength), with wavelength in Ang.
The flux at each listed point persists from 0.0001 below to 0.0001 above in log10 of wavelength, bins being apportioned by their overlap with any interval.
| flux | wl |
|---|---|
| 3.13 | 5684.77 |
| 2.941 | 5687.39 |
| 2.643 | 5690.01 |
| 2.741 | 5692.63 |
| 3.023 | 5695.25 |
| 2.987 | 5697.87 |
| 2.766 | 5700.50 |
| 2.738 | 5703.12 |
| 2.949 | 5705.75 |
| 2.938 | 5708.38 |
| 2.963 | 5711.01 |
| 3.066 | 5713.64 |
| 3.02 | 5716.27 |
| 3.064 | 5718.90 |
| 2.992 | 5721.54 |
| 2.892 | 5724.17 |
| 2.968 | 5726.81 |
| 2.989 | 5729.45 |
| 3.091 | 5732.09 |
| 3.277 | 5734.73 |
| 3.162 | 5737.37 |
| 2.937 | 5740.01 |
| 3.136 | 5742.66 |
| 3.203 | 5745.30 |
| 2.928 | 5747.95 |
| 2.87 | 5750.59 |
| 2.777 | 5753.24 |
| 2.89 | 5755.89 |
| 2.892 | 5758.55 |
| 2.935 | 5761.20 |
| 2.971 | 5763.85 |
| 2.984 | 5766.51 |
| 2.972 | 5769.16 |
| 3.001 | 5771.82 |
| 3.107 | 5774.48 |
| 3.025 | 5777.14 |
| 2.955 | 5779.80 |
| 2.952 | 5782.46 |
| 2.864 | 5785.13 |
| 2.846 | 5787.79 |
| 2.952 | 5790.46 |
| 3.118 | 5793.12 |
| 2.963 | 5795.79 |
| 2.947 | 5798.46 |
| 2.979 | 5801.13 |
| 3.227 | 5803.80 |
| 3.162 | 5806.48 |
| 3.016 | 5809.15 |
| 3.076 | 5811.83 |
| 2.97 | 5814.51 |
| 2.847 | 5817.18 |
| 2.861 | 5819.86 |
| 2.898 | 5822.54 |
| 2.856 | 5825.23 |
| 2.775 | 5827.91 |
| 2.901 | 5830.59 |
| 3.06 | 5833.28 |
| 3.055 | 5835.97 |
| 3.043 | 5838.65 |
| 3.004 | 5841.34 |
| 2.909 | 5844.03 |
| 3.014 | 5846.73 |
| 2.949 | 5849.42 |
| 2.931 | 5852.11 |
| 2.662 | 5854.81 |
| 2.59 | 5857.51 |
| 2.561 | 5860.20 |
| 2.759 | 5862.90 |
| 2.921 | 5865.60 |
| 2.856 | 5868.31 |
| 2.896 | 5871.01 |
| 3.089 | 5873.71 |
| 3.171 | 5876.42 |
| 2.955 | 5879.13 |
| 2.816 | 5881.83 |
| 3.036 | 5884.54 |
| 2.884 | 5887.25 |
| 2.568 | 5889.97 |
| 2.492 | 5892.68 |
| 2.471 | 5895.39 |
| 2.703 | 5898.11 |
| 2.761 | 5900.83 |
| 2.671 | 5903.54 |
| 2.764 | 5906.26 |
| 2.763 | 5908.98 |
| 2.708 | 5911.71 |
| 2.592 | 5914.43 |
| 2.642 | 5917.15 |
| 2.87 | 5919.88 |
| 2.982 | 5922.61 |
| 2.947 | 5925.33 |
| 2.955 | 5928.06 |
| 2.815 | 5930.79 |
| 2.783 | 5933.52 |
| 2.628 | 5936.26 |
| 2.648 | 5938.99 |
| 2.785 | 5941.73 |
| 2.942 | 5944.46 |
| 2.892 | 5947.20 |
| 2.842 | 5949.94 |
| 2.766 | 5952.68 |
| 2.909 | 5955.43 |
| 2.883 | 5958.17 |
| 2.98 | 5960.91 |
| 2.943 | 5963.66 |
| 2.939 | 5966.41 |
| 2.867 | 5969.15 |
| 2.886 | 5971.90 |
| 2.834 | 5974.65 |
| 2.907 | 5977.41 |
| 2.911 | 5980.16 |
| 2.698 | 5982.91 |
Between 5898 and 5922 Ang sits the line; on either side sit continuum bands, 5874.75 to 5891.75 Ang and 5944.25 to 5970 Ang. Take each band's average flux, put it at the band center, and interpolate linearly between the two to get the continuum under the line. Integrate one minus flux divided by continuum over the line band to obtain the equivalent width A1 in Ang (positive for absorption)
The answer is 1.4 Ang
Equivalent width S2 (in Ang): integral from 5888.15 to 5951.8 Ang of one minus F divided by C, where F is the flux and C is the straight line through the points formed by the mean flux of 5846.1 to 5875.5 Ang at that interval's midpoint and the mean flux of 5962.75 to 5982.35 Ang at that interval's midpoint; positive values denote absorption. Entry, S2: 2.6 Ang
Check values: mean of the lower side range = 2.84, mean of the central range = 2.75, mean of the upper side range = 2.89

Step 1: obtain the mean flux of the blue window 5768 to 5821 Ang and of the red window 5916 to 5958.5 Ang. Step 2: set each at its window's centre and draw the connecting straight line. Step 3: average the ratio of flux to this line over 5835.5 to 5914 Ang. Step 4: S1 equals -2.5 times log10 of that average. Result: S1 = 0.03 mag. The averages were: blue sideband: 2.99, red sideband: 2.83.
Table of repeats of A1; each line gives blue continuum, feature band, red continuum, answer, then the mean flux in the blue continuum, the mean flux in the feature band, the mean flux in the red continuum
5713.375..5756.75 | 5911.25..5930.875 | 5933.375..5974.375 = 0.4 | 3.02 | 2.82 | 2.85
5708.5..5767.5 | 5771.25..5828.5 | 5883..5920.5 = -1.7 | 3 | 2.97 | 2.71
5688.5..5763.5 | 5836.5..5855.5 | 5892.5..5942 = -0.8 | 2.96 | 2.95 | 2.74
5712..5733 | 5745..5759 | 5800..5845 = 0.4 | 3.01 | 2.91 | 2.98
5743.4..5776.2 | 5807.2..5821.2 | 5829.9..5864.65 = -0.2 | 2.96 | 2.96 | 2.88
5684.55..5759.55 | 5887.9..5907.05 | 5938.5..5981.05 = 1.7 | 2.96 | 2.64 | 2.87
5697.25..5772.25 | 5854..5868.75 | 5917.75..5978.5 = 1.0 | 2.98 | 2.72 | 2.86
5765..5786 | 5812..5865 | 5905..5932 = 0.4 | 2.98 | 2.88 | 2.8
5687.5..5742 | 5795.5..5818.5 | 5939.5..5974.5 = -0.7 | 2.96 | 3.02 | 2.88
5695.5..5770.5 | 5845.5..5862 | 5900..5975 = 0.6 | 2.98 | 2.78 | 2.82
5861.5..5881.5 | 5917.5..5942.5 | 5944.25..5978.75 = 0.8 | 2.94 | 2.82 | 2.89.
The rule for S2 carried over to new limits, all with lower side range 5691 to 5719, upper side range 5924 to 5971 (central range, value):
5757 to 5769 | -0.16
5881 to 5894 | 0.52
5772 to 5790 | -0.36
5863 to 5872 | 0.02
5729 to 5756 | -1.09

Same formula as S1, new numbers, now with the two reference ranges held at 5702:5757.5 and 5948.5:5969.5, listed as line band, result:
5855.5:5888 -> 0.02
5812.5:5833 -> 0.02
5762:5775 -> -0.01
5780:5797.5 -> 0.01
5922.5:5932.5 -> 0.00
